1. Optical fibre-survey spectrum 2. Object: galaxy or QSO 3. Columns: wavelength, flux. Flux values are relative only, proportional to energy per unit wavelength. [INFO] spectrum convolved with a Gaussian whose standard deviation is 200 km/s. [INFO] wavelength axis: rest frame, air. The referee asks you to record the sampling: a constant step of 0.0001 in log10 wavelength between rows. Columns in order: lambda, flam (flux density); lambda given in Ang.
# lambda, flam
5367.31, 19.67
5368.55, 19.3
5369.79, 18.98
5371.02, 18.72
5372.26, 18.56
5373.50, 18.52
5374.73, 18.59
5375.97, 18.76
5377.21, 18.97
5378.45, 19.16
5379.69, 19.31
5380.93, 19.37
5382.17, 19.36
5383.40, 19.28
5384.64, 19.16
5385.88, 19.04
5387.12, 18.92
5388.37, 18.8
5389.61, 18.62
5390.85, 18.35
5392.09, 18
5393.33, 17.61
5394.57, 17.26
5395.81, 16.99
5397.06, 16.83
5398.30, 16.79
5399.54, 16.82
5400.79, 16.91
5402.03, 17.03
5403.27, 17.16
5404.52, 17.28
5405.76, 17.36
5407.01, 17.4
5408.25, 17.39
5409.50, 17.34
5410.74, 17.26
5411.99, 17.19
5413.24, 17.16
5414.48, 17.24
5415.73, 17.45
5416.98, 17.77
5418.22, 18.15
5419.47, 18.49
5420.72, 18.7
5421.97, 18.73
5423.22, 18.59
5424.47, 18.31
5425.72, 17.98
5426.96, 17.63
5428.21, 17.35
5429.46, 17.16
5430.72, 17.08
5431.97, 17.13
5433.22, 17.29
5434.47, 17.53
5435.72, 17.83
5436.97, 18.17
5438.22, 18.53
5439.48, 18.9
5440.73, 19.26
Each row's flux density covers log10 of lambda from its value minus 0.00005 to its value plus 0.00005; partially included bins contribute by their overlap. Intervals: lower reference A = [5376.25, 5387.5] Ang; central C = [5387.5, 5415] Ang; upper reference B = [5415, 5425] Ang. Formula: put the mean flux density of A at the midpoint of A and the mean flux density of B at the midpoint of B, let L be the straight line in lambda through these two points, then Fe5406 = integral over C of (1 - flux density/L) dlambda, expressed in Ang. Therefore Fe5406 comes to 1.9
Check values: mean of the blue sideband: 19.2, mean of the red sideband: 18.3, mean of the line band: 17.4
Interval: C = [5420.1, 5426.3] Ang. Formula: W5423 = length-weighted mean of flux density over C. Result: 18.5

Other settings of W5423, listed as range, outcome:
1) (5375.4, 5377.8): 18.9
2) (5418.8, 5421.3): 18.6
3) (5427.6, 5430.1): 17.2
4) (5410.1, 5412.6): 17.2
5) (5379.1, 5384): 19.4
